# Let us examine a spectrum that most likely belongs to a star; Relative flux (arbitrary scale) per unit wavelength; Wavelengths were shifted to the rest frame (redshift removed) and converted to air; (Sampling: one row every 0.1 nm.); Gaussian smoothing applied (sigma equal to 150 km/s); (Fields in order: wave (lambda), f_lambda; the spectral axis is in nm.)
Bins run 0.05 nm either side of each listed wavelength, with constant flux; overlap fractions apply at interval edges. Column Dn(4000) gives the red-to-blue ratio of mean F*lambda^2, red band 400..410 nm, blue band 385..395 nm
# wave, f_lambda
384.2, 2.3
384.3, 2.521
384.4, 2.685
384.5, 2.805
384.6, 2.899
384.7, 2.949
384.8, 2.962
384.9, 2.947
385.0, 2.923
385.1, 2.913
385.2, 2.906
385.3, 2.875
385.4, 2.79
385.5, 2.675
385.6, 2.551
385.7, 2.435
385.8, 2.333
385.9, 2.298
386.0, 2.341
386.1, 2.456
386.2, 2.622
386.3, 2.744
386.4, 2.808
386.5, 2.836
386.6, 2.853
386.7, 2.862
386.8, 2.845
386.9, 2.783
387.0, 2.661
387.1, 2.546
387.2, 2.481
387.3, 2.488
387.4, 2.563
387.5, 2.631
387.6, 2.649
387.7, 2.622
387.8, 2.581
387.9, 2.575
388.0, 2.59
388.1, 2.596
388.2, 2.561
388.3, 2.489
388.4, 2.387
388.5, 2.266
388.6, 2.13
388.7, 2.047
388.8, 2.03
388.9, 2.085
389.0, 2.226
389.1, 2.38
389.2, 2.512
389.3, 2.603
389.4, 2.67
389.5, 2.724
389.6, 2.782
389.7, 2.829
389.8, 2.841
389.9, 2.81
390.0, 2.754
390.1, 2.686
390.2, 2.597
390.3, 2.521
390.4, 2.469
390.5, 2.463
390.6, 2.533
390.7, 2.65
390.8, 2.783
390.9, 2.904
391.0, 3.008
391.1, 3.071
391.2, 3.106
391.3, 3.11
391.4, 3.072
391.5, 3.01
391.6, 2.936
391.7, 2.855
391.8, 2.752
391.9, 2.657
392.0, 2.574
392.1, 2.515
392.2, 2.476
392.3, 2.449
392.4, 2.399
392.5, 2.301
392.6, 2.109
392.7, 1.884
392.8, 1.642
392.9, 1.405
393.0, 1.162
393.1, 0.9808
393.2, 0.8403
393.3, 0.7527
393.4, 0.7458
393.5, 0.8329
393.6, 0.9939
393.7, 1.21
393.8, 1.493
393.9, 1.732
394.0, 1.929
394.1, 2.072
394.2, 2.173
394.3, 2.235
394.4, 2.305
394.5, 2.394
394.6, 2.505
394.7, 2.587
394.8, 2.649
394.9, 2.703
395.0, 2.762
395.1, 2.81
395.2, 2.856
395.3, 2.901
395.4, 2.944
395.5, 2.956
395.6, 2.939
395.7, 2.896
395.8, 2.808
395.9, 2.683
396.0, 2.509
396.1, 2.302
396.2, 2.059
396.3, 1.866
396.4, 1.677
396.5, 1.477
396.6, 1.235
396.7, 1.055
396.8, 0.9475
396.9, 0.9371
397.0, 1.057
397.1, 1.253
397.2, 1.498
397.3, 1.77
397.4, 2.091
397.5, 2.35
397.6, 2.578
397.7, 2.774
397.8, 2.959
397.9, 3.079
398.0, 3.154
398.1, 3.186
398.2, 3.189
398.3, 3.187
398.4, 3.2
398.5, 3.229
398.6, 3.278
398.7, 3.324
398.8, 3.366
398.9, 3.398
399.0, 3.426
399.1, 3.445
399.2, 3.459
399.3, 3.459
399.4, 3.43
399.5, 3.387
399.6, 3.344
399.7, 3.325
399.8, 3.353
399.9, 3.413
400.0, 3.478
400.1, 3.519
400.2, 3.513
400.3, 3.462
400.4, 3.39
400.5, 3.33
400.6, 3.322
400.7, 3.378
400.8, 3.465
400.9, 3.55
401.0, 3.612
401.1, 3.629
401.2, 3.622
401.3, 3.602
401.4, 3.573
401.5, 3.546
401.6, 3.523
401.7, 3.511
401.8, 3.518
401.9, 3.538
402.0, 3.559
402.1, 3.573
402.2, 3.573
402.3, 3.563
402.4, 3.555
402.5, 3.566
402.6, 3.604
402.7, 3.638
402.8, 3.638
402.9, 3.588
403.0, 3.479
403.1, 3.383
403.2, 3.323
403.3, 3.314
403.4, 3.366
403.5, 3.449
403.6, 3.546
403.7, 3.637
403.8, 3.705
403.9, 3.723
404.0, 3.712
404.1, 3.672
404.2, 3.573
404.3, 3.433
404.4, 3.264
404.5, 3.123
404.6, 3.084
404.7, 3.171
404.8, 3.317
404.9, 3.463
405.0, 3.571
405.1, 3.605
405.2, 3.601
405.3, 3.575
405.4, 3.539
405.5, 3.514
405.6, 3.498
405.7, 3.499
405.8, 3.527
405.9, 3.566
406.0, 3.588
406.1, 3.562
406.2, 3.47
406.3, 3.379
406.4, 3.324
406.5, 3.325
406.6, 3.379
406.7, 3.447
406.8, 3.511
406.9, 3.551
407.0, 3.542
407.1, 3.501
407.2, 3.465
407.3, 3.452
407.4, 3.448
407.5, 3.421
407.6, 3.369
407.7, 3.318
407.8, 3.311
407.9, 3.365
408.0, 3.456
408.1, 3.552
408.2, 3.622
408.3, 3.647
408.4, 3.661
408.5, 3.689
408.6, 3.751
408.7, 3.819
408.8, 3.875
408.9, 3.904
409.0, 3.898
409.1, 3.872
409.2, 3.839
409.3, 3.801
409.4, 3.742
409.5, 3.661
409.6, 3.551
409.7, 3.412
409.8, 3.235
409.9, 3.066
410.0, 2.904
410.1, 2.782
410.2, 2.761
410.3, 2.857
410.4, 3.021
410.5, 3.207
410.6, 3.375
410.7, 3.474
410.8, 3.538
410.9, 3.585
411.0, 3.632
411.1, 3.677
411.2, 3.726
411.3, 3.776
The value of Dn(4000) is 1.58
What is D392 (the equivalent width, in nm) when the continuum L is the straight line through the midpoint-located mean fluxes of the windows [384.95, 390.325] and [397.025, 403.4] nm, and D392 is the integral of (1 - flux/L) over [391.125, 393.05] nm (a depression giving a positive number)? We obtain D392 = 0.253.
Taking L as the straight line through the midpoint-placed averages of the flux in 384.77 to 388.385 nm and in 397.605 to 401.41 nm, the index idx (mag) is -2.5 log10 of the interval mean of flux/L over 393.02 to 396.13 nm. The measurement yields 0.41 mag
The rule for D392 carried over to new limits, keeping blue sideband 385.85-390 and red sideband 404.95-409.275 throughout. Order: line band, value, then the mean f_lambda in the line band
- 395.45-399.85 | 0.66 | 2.61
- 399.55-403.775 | -0.29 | 3.5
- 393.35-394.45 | 0.48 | 1.61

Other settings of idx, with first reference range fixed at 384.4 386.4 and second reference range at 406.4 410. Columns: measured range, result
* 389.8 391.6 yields 0.04 mag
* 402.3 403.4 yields -0.05 mag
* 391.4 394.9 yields 0.43 mag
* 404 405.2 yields 0.00 mag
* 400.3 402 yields -0.07 mag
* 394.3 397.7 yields 0.37 mag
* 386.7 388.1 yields 0.06 mag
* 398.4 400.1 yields -0.05 mag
